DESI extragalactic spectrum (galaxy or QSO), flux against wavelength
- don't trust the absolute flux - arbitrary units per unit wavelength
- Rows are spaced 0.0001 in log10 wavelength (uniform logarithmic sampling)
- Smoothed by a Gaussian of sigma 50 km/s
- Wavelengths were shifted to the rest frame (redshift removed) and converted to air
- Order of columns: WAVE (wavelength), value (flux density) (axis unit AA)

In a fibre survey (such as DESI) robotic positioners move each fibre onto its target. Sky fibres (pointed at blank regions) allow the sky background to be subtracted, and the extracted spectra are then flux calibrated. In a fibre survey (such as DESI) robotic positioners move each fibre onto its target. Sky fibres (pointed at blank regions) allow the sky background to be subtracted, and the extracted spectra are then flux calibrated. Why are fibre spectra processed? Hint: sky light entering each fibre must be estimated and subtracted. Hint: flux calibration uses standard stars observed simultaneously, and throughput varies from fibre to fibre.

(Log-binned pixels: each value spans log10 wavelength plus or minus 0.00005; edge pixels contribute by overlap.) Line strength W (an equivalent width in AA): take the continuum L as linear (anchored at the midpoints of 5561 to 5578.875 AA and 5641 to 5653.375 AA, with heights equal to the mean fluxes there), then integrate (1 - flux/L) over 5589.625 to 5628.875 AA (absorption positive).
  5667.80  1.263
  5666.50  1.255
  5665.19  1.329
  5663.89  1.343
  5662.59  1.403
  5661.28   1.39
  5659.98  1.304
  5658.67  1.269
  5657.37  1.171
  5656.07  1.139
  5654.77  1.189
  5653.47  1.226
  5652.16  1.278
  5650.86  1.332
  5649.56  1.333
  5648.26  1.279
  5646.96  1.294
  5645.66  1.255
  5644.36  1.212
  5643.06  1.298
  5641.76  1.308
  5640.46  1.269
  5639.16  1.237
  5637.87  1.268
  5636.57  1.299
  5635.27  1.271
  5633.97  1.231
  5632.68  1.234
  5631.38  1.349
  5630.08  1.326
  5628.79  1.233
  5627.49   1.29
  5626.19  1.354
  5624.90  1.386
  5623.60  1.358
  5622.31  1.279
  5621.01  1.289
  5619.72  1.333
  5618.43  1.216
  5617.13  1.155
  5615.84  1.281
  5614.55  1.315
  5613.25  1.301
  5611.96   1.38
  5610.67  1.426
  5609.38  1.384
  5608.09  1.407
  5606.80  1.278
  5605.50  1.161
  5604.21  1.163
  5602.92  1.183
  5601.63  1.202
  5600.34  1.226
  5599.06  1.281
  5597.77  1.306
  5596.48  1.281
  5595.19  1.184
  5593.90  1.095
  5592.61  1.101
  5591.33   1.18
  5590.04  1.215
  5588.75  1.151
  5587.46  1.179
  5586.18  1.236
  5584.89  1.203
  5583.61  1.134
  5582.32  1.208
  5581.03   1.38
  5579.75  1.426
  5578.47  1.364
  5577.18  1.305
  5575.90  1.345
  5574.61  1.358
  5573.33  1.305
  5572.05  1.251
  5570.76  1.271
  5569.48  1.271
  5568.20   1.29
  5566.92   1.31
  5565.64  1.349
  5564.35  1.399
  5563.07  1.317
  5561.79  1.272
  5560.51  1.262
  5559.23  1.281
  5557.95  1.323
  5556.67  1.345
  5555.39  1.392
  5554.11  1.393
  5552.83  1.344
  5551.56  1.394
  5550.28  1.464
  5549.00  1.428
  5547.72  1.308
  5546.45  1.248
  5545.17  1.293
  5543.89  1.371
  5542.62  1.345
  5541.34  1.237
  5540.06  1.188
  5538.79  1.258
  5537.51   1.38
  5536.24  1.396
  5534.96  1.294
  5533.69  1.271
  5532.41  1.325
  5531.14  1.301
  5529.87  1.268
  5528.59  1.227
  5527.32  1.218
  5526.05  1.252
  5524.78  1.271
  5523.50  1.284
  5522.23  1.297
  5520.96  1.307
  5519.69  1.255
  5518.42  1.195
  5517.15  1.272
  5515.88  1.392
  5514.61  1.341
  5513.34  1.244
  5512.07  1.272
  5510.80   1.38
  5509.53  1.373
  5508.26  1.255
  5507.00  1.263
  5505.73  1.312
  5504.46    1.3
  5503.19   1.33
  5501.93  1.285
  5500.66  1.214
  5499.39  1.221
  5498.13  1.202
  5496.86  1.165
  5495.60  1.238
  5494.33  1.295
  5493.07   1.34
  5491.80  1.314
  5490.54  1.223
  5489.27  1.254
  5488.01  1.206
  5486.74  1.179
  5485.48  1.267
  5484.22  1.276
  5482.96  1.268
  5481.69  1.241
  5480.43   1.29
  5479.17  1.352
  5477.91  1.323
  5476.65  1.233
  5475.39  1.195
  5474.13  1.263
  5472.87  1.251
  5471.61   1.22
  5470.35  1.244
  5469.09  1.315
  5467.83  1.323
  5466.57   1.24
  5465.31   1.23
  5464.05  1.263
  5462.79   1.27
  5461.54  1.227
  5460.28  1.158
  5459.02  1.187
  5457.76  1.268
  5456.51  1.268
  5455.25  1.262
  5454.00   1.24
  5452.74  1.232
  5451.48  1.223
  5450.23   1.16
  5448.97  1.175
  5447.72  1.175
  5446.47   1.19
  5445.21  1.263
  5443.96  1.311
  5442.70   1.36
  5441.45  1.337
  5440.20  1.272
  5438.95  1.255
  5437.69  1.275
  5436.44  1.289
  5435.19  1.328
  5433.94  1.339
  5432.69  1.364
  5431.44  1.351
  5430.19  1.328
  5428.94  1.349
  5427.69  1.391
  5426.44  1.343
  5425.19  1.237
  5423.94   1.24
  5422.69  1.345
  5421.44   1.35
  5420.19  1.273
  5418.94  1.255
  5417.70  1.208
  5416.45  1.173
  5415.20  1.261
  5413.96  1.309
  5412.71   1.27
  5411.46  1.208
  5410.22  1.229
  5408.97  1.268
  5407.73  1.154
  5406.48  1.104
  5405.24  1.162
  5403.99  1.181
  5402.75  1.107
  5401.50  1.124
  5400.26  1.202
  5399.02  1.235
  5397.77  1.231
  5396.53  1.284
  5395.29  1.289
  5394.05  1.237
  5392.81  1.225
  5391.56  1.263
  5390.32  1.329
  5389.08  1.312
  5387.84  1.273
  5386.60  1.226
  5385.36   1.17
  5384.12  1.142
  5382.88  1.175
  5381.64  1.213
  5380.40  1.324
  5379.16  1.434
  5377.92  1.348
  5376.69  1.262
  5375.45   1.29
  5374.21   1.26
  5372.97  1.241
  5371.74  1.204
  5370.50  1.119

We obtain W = 0.9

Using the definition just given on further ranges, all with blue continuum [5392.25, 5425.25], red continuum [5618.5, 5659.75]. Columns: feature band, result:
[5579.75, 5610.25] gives 0.92 AA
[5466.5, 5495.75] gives -0.52 AA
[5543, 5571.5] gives -1.66 AA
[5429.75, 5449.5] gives -0.86 AA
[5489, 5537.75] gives -1.25 AA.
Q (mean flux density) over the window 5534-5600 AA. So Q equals 1.29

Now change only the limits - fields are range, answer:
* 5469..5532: 1.27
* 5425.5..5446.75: 1.32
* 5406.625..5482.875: 1.26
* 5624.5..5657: 1.27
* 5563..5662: 1.27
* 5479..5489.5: 1.26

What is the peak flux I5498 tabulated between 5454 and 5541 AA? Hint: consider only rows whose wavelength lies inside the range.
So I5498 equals 1.396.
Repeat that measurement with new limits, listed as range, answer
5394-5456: 1.391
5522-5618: 1.464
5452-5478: 1.323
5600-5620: 1.426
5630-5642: 1.349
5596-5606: 1.306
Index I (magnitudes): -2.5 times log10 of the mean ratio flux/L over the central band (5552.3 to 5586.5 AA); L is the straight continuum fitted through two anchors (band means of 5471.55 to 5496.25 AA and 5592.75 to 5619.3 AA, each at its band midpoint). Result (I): -0.04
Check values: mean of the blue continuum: 1.26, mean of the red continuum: 1.26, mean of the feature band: 1.31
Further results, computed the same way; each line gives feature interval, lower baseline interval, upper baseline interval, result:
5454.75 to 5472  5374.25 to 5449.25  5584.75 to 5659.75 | 0.01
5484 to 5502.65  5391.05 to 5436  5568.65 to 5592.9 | 0.01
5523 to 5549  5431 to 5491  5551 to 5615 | -0.01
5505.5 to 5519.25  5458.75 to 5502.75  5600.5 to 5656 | -0.04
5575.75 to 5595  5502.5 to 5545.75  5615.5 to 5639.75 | 0.05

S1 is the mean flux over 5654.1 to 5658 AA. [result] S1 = 1.17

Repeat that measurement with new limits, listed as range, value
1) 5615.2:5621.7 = 1.25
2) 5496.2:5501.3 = 1.2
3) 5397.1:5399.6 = 1.23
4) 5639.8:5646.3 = 1.27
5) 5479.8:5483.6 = 1.27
